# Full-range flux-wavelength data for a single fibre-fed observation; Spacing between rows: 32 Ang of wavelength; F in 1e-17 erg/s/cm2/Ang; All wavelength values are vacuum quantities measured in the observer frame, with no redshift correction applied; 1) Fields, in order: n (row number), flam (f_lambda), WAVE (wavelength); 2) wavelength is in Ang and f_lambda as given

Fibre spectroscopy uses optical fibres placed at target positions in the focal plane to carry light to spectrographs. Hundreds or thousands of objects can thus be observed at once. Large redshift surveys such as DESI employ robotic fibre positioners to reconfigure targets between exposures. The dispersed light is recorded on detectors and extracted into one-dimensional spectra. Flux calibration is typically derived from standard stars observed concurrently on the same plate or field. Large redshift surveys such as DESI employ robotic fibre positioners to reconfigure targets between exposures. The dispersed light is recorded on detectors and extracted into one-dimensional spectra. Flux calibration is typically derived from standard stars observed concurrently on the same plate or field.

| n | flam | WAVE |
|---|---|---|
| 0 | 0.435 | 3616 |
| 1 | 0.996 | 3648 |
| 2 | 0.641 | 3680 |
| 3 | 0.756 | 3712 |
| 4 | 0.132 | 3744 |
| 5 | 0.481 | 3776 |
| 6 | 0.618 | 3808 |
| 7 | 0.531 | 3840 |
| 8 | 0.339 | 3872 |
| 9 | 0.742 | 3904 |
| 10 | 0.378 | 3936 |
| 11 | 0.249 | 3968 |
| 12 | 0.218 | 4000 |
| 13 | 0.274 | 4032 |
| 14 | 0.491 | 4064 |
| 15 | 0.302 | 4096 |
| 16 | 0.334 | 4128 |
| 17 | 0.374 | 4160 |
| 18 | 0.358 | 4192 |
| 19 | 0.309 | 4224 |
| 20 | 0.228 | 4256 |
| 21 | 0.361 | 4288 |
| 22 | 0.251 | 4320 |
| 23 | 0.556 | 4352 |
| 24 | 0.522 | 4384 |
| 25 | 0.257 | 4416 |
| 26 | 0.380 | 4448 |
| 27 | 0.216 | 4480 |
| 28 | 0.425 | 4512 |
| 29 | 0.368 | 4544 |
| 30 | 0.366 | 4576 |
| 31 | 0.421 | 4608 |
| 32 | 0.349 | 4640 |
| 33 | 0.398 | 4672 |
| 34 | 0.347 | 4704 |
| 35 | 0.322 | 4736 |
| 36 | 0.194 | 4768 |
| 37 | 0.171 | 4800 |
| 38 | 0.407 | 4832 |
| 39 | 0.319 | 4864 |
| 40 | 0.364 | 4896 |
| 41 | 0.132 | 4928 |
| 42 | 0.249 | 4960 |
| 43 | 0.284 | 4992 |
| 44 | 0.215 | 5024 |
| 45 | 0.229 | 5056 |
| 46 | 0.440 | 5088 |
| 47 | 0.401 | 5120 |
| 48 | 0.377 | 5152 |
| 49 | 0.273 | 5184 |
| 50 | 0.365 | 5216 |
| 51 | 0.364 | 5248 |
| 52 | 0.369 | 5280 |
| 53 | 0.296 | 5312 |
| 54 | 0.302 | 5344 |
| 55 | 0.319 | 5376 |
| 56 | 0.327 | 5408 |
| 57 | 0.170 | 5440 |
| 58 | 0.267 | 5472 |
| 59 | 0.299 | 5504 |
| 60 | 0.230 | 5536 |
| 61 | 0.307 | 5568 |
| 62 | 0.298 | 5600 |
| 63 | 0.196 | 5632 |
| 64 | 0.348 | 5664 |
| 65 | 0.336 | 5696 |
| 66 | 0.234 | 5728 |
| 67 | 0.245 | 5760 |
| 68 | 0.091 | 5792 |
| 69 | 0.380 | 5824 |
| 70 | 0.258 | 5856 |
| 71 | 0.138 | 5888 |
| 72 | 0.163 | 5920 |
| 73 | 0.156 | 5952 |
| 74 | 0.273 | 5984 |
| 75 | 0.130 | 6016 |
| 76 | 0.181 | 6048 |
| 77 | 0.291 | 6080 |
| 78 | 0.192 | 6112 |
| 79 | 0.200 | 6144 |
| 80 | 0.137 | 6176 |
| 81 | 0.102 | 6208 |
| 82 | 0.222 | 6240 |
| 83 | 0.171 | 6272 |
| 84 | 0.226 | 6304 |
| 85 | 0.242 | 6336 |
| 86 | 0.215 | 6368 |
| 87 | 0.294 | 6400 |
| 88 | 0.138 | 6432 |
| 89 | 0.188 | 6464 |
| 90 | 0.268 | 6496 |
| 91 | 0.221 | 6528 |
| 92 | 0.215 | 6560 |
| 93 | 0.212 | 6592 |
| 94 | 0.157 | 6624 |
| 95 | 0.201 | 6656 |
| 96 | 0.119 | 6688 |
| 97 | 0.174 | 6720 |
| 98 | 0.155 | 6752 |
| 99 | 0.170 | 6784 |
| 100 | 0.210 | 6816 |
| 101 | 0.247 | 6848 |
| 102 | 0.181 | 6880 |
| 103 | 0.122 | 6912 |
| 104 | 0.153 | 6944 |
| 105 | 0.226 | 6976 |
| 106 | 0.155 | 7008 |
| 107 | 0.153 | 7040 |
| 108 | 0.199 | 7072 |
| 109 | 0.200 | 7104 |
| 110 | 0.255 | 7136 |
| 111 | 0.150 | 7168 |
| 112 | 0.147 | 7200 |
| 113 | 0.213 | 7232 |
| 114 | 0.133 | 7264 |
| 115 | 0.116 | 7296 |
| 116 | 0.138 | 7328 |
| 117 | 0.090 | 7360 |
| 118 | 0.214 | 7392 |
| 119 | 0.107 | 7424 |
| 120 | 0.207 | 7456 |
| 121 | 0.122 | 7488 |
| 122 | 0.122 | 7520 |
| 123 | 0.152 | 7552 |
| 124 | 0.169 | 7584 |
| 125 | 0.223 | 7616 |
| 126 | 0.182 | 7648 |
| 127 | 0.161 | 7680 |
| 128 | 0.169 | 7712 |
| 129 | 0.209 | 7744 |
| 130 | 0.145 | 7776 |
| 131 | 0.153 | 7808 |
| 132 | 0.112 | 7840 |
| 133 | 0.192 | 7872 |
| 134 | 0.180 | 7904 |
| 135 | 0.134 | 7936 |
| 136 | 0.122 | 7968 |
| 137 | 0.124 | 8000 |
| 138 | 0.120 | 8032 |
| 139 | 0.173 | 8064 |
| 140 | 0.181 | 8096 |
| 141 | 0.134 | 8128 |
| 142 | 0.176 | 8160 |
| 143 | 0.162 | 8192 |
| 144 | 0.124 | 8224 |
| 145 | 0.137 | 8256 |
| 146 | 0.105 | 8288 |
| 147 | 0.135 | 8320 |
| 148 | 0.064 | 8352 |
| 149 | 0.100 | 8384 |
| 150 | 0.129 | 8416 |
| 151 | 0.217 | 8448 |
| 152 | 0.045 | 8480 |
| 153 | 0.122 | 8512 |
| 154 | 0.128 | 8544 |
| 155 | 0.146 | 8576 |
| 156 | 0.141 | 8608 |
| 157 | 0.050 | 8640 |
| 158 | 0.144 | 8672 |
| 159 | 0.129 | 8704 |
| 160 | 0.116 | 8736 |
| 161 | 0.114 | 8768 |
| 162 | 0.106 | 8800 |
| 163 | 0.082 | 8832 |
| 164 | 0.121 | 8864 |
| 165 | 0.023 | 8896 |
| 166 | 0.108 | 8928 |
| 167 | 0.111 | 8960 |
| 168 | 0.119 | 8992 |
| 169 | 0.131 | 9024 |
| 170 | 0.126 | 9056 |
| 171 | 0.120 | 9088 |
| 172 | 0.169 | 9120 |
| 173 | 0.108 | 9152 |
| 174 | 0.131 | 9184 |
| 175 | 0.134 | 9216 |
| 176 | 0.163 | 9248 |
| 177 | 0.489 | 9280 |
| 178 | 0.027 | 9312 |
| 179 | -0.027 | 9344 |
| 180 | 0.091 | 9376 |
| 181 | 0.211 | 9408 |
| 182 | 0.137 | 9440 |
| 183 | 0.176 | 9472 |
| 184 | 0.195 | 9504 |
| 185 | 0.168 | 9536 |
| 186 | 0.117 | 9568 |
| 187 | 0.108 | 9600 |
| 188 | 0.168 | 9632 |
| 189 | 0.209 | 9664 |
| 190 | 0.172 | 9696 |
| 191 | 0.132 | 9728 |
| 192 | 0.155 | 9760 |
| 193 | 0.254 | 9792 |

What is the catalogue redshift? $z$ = 1.486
